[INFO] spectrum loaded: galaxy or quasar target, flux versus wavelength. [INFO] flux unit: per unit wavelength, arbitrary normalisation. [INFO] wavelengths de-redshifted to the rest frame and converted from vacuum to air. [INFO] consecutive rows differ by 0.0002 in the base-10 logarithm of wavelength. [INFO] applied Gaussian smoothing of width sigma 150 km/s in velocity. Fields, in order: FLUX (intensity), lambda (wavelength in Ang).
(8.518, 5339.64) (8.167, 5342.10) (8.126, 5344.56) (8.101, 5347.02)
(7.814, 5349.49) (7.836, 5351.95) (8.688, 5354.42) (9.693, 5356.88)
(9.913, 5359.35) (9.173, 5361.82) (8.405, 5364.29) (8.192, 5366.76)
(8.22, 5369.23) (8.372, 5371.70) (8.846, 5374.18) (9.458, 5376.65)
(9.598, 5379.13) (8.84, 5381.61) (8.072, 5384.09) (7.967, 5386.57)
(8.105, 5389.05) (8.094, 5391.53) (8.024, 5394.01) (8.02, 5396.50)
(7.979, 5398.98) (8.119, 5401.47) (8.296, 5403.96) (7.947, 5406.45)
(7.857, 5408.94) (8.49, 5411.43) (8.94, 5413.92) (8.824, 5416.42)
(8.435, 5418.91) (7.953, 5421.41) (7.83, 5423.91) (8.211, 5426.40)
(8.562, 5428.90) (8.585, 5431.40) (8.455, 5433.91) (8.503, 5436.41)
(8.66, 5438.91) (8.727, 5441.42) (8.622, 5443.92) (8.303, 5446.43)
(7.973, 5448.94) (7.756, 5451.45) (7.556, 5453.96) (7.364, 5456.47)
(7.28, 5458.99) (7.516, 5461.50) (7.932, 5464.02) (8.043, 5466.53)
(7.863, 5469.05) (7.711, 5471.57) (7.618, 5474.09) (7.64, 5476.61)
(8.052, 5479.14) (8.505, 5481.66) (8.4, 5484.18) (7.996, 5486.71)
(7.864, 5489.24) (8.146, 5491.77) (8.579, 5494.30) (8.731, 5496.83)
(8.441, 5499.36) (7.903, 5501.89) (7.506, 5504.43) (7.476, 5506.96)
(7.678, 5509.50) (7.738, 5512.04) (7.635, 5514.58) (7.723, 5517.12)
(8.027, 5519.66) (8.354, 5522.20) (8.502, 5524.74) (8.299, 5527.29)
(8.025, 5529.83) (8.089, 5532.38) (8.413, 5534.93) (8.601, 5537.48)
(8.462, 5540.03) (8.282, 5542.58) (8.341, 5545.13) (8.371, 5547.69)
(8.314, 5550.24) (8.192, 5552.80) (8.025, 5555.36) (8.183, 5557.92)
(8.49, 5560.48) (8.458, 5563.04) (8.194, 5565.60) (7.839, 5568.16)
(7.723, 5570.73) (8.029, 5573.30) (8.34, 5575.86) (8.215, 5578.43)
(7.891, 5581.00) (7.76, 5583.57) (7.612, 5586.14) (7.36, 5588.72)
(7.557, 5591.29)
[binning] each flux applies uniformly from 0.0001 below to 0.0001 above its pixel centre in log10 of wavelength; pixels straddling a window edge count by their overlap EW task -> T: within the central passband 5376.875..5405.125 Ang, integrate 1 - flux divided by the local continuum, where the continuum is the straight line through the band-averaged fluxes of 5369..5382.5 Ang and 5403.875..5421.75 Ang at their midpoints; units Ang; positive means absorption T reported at 1.2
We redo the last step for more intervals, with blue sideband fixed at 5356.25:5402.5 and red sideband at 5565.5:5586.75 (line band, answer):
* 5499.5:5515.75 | 0.91 Ang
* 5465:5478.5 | 0.80 Ang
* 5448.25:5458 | 0.83 Ang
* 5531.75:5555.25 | -0.80 Ang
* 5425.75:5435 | -0.06 Ang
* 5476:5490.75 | 0.26 Ang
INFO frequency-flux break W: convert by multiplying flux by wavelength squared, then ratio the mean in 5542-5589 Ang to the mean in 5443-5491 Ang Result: 1.1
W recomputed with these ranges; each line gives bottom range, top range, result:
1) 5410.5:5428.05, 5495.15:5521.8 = 0.97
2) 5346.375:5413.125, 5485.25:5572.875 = 1.02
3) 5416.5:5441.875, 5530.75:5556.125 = 1.03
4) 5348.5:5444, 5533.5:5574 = 1.03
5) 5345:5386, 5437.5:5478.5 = 0.94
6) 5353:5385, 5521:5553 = 1.00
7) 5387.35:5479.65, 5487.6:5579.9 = 1.04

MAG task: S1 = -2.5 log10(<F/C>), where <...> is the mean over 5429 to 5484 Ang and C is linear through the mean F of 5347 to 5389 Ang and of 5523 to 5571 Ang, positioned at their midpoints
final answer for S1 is 0.05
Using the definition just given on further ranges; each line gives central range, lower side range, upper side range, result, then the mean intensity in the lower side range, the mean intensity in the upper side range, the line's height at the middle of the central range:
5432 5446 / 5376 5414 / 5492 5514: -0.05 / 8.33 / 8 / 8.19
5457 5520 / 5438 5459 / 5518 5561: 0.03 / 8.06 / 8.28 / 8.16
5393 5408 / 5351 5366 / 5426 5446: 0.09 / 8.95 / 8.54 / 8.73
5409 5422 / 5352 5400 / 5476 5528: -0.01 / 8.6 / 8.06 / 8.43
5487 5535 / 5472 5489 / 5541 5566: 0.01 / 8.01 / 8.29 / 8.13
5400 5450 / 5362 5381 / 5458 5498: 0.00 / 8.76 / 8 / 8.37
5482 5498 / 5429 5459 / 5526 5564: -0.01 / 8.2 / 8.3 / 8.25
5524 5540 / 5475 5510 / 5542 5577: -0.02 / 8.07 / 8.2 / 8.14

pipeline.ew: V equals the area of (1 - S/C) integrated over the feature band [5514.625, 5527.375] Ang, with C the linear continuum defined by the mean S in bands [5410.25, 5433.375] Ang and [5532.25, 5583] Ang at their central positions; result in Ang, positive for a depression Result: 0.24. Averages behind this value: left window 8.42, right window 8.22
